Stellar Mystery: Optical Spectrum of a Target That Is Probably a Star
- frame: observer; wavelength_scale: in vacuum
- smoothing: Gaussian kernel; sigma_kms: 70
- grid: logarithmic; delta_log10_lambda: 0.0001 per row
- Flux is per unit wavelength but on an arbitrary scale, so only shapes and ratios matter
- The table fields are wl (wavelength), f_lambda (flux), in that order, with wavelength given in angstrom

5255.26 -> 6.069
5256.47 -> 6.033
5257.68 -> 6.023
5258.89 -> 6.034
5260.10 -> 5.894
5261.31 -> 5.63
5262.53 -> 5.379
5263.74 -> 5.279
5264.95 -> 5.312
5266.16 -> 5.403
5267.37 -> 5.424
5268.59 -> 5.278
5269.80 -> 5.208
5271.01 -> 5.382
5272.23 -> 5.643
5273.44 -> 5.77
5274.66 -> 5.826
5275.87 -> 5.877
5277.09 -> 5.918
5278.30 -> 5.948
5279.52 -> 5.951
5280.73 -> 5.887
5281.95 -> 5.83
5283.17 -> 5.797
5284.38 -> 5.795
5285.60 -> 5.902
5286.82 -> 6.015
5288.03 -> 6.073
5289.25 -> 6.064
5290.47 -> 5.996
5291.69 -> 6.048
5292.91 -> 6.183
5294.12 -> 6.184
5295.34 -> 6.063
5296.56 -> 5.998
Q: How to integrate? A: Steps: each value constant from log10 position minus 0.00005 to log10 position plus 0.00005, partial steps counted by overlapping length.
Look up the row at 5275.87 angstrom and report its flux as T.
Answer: 5.877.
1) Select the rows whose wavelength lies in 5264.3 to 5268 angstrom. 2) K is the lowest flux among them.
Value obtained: 5.312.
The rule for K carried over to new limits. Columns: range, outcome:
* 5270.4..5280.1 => 5.382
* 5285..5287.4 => 5.902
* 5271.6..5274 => 5.643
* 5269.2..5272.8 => 5.208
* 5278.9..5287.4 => 5.795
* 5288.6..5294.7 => 5.996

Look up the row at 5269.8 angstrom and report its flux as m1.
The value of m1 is 5.208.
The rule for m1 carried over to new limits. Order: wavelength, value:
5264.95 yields 5.312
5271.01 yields 5.382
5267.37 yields 5.424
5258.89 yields 6.034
